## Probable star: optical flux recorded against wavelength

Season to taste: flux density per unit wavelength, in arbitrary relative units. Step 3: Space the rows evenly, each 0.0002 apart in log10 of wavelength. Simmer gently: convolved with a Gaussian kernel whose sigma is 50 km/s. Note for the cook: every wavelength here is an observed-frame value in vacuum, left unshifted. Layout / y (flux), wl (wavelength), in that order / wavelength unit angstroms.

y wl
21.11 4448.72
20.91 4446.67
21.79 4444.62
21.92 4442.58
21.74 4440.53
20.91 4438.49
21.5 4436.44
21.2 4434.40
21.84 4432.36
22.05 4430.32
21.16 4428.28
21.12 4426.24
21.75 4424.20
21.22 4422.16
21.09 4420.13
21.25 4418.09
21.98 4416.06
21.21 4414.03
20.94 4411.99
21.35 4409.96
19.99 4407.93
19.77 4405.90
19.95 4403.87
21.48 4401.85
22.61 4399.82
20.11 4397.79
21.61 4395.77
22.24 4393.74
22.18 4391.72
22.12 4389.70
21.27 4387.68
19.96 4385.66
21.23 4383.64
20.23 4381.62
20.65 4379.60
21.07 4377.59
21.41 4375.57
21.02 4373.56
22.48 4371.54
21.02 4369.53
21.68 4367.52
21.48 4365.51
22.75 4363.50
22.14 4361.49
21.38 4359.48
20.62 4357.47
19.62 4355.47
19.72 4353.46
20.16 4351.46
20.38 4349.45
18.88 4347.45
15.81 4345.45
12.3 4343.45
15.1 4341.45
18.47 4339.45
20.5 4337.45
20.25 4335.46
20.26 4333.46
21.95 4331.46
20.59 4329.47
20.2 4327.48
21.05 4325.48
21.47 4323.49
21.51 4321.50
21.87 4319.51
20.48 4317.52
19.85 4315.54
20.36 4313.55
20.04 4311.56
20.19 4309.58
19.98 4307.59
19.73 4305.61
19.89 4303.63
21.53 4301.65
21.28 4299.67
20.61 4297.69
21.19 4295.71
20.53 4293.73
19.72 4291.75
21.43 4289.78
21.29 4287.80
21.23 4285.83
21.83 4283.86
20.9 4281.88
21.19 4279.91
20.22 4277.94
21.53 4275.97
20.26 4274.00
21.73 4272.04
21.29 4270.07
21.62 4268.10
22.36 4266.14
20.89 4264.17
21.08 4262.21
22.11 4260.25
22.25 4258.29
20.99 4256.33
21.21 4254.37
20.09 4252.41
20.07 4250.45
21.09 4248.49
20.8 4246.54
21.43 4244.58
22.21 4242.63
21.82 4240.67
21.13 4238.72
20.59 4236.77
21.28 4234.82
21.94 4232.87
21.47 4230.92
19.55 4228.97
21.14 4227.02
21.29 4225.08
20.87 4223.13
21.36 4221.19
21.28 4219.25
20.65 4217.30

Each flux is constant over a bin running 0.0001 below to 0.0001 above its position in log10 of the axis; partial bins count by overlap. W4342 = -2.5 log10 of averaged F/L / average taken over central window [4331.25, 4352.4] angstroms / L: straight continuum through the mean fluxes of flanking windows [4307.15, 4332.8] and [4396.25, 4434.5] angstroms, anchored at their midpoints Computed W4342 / 0.13 mag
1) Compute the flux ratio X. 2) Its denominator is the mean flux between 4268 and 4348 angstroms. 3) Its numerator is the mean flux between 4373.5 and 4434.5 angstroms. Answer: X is 1.05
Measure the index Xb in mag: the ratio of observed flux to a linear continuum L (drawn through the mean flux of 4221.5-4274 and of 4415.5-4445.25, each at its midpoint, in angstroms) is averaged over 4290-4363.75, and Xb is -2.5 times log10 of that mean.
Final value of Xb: 0.07 mag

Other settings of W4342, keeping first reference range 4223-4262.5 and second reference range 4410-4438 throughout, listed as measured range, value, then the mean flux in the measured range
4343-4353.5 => 0.182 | 18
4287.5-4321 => 0.034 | 20.6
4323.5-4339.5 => 0.036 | 20.6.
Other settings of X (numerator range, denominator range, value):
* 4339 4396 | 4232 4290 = 0.96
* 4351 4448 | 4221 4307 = 1.01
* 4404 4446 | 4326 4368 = 1.08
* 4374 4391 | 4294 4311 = 1.02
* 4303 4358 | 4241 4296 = 0.93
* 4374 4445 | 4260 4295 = 1.00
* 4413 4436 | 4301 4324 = 1.04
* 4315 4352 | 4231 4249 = 0.91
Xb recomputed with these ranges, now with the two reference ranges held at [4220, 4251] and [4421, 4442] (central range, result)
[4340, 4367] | 0.11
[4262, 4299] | 0.01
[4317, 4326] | 0.00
